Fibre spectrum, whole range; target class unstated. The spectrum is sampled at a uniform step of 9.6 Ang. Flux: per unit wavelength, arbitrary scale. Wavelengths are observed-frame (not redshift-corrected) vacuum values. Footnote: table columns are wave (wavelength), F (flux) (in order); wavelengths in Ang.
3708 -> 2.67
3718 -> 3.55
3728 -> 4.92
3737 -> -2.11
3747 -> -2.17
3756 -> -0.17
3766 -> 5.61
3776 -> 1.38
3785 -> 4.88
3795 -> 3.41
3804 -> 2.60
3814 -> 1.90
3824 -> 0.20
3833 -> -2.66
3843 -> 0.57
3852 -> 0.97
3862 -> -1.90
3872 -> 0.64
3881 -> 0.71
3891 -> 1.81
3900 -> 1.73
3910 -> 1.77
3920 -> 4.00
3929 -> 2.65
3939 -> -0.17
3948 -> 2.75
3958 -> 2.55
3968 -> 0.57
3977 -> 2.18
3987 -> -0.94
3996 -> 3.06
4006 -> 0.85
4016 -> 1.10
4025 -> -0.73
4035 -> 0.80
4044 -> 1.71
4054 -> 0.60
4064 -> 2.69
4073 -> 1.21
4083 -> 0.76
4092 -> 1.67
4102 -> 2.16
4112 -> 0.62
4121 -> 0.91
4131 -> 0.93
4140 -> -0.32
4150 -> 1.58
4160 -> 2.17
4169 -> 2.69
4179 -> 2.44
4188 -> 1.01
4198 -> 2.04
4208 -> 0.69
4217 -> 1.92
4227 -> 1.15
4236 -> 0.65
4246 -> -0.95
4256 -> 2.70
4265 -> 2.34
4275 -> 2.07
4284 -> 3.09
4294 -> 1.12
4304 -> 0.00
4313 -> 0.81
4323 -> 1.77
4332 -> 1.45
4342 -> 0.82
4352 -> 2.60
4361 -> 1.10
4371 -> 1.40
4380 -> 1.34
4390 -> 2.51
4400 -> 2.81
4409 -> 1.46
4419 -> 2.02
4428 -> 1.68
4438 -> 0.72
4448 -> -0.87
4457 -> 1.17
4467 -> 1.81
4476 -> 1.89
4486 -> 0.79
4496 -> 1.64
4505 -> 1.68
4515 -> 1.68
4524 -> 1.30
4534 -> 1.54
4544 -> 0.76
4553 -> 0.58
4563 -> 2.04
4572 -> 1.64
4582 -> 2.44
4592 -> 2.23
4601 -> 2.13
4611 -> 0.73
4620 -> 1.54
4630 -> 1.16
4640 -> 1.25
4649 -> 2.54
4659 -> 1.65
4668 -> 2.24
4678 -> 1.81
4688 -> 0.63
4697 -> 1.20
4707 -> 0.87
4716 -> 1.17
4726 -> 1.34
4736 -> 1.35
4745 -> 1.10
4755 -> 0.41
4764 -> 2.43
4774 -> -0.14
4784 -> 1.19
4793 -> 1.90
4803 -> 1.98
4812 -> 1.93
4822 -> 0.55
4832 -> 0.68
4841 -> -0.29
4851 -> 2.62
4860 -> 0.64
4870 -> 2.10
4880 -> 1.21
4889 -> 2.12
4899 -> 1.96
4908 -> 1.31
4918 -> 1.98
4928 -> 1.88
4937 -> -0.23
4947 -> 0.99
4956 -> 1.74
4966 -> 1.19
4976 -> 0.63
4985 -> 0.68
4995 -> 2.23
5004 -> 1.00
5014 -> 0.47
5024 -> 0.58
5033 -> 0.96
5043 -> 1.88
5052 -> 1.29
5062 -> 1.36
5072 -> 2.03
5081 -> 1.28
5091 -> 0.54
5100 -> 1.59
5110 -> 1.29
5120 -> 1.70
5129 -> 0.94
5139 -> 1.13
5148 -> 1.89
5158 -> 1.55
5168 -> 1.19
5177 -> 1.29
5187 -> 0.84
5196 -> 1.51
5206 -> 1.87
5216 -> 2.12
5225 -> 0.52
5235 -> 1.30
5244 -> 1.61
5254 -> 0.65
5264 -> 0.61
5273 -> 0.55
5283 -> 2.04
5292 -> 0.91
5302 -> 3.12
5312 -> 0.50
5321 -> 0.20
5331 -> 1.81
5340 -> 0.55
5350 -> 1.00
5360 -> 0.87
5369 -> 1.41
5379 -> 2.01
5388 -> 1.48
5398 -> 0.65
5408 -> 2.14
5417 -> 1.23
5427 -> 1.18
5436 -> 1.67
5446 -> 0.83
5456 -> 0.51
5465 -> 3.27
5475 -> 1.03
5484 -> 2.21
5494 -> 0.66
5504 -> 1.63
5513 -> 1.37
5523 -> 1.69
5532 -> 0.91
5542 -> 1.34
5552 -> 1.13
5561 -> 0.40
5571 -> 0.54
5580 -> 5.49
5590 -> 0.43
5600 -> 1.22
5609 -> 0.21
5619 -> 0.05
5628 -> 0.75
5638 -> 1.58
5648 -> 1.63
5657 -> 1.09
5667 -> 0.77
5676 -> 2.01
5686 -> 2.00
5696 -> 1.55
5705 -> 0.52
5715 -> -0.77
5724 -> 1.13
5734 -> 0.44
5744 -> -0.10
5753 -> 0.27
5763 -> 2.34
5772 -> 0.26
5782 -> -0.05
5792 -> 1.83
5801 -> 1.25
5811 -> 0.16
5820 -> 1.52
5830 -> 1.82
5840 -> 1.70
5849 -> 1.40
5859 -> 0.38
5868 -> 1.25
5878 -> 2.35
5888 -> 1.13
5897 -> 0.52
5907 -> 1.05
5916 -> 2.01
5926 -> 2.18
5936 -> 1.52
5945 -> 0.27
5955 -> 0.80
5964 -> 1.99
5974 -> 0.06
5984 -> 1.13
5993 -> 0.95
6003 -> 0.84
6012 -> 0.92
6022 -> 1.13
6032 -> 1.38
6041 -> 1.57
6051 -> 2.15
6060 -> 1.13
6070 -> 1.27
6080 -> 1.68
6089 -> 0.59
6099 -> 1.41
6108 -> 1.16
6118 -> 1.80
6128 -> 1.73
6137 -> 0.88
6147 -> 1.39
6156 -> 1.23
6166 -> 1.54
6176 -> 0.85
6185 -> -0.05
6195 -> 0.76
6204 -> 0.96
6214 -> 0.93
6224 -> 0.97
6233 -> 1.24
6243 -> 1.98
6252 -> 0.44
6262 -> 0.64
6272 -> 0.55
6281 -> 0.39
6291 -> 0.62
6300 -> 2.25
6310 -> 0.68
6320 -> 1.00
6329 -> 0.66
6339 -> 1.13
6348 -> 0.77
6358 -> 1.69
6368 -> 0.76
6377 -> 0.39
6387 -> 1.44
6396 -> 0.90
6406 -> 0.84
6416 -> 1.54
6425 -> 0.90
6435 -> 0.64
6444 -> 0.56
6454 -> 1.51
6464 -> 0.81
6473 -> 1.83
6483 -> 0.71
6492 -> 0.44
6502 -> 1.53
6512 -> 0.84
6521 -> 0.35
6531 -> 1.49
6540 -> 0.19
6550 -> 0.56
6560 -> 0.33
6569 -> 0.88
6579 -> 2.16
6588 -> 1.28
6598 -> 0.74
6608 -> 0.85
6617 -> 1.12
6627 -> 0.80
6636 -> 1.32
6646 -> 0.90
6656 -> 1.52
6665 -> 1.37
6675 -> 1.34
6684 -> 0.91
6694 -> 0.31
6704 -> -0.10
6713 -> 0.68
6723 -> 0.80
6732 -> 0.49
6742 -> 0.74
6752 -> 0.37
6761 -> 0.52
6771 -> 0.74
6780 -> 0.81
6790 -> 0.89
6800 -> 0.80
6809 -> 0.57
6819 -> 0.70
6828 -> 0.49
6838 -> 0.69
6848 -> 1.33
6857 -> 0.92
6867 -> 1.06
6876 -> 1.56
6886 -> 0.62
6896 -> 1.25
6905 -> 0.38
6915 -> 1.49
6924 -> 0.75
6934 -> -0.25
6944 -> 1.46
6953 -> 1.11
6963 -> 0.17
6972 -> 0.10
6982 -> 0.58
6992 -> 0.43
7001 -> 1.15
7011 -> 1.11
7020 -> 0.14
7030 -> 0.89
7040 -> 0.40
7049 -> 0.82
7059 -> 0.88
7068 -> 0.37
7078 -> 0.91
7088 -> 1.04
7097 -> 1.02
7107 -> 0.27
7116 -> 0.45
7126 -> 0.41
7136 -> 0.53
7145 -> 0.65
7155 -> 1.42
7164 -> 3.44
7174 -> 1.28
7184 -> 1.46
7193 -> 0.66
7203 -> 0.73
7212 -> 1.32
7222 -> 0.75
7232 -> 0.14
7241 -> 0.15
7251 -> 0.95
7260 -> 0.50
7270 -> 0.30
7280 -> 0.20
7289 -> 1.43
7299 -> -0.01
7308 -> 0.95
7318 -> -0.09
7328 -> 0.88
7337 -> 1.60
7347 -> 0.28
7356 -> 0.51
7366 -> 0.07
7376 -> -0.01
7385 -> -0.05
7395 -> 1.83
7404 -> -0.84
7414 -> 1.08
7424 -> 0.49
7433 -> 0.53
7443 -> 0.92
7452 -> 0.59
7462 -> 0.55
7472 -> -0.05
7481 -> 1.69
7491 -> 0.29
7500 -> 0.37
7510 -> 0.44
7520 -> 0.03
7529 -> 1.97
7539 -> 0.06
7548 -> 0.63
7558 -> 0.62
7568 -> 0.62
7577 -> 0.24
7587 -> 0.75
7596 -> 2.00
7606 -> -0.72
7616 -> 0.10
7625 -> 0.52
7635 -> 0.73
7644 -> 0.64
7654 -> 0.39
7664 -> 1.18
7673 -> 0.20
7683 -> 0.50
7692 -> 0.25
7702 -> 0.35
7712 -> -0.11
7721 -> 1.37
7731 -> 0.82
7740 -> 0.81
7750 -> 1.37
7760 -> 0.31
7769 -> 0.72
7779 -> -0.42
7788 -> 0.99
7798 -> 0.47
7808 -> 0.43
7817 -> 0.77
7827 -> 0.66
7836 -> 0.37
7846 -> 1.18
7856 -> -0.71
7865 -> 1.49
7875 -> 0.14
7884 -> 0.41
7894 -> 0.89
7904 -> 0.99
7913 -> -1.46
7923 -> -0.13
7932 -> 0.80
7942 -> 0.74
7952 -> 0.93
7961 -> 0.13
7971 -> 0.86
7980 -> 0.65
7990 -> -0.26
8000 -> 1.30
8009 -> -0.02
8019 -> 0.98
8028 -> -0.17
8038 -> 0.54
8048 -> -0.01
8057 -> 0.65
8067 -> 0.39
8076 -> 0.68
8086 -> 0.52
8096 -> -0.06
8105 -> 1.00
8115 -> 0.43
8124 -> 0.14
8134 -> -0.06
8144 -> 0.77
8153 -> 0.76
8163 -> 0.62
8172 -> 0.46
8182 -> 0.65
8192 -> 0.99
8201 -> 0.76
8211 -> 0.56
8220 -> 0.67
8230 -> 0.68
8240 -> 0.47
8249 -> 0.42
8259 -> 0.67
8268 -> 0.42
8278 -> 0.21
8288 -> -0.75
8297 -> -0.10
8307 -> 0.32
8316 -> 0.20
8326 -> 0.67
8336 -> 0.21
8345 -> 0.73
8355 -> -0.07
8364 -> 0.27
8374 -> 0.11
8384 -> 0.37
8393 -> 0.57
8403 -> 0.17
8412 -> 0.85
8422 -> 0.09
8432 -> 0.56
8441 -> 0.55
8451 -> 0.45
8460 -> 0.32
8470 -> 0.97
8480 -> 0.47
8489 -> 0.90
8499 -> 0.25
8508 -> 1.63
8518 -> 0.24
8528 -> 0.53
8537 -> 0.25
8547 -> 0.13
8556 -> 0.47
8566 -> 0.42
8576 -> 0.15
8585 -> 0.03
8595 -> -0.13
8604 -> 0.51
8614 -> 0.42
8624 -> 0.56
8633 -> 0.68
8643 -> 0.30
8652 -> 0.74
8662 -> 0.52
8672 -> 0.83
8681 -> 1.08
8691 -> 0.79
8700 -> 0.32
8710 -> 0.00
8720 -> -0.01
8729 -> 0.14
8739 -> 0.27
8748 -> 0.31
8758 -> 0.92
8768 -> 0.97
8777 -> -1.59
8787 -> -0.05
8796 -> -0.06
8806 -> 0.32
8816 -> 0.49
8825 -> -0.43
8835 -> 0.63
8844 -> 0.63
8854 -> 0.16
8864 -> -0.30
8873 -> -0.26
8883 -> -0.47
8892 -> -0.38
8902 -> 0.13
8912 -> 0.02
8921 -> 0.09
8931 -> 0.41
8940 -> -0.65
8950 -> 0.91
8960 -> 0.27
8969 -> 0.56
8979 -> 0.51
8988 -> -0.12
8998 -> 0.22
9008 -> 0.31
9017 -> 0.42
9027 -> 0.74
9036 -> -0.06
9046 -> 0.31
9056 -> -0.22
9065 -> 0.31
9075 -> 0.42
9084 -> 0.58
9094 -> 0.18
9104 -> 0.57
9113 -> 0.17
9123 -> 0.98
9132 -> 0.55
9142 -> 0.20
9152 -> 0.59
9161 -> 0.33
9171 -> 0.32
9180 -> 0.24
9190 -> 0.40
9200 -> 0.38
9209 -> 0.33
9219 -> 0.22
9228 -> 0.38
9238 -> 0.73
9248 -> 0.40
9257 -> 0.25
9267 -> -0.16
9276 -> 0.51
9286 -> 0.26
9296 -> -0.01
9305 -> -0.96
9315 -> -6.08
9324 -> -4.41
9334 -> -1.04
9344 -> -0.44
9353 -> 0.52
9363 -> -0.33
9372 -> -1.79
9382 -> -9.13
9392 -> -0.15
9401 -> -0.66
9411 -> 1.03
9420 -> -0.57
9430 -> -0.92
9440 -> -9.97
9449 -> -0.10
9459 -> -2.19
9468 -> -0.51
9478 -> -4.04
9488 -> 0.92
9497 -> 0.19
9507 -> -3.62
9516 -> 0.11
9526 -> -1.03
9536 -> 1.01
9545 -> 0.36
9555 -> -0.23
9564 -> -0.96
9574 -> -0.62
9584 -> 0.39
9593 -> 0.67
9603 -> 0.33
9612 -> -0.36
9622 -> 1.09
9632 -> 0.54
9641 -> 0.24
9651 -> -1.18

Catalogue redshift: 0.091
